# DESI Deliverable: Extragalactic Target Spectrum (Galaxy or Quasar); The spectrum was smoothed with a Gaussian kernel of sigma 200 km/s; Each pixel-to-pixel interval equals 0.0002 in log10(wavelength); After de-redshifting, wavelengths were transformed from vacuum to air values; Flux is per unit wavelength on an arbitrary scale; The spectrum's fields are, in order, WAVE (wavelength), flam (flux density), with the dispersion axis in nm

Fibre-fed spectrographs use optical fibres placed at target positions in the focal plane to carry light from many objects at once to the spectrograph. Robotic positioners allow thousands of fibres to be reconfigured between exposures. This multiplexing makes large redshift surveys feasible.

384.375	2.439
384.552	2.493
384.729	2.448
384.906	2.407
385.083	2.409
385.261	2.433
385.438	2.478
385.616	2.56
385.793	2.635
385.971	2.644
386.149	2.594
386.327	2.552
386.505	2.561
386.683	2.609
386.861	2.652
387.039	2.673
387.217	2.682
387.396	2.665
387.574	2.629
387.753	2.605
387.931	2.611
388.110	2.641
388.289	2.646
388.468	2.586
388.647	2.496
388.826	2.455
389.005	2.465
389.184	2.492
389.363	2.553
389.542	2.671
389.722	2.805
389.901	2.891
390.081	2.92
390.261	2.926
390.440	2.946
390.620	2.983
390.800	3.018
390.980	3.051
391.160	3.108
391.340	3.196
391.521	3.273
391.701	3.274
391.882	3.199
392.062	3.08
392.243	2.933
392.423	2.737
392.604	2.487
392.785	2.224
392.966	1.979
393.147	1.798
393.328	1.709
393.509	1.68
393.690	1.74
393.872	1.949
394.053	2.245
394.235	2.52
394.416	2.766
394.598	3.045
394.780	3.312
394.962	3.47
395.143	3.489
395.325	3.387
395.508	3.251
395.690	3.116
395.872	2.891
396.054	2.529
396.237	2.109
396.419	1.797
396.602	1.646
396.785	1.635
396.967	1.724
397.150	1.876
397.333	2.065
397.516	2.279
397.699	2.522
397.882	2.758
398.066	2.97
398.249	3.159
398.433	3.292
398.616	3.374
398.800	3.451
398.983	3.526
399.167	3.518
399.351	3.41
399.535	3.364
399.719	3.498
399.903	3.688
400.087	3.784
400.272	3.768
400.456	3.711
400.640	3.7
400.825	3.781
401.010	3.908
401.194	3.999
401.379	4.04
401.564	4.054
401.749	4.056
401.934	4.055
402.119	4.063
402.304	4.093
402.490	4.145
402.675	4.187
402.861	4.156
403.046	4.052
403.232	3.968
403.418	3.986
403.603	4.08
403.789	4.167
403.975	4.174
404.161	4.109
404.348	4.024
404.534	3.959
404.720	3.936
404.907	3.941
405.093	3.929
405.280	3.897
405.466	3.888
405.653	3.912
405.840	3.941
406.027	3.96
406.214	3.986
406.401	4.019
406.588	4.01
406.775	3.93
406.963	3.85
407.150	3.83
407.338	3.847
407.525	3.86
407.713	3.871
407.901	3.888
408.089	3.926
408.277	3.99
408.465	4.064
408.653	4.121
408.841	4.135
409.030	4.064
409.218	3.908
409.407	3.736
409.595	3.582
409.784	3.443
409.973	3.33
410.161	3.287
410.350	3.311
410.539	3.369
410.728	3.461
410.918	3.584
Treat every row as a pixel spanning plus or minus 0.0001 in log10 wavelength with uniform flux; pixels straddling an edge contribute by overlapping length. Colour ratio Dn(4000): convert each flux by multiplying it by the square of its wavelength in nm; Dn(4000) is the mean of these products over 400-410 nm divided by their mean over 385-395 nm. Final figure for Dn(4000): 1.6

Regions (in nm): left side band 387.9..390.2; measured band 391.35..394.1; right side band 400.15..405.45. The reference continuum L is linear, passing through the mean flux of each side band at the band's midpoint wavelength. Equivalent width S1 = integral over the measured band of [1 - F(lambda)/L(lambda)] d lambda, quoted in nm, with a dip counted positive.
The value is 0.49 nm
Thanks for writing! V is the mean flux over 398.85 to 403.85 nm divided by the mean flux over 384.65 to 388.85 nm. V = 1.5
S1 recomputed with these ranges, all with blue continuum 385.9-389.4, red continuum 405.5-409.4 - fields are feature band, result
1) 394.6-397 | 0.351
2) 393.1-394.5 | 0.446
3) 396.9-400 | 0.335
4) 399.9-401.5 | -0.158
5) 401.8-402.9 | -0.157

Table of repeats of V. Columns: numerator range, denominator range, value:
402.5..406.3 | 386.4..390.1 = 1.53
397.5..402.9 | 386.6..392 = 1.30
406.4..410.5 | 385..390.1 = 1.46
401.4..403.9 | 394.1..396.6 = 1.44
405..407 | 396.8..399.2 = 1.43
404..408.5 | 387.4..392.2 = 1.39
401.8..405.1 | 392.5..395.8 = 1.58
